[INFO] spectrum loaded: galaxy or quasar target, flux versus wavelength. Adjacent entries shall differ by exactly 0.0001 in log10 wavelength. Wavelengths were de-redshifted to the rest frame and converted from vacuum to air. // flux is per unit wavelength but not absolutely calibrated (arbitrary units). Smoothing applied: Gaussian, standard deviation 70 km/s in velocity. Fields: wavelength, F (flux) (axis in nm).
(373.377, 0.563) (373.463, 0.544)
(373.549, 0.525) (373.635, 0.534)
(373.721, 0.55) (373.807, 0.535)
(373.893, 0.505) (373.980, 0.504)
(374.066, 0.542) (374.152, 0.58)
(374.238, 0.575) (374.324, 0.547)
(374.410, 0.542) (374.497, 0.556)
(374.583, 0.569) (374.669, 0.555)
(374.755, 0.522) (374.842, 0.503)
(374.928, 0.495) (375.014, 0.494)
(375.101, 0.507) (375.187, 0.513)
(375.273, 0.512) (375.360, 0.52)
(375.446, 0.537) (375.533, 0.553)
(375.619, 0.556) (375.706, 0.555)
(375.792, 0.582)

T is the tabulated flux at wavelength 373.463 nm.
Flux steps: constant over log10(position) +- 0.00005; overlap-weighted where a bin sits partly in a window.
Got 0.544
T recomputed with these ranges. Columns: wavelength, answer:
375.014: 0.494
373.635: 0.534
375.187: 0.513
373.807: 0.535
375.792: 0.582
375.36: 0.52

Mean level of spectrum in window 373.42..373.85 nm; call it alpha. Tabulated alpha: 0.538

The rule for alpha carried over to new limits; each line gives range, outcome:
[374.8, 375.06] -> 0.497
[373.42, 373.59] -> 0.535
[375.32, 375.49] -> 0.528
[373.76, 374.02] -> 0.514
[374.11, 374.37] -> 0.568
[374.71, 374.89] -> 0.512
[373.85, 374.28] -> 0.541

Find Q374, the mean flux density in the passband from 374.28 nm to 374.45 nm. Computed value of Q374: 0.546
